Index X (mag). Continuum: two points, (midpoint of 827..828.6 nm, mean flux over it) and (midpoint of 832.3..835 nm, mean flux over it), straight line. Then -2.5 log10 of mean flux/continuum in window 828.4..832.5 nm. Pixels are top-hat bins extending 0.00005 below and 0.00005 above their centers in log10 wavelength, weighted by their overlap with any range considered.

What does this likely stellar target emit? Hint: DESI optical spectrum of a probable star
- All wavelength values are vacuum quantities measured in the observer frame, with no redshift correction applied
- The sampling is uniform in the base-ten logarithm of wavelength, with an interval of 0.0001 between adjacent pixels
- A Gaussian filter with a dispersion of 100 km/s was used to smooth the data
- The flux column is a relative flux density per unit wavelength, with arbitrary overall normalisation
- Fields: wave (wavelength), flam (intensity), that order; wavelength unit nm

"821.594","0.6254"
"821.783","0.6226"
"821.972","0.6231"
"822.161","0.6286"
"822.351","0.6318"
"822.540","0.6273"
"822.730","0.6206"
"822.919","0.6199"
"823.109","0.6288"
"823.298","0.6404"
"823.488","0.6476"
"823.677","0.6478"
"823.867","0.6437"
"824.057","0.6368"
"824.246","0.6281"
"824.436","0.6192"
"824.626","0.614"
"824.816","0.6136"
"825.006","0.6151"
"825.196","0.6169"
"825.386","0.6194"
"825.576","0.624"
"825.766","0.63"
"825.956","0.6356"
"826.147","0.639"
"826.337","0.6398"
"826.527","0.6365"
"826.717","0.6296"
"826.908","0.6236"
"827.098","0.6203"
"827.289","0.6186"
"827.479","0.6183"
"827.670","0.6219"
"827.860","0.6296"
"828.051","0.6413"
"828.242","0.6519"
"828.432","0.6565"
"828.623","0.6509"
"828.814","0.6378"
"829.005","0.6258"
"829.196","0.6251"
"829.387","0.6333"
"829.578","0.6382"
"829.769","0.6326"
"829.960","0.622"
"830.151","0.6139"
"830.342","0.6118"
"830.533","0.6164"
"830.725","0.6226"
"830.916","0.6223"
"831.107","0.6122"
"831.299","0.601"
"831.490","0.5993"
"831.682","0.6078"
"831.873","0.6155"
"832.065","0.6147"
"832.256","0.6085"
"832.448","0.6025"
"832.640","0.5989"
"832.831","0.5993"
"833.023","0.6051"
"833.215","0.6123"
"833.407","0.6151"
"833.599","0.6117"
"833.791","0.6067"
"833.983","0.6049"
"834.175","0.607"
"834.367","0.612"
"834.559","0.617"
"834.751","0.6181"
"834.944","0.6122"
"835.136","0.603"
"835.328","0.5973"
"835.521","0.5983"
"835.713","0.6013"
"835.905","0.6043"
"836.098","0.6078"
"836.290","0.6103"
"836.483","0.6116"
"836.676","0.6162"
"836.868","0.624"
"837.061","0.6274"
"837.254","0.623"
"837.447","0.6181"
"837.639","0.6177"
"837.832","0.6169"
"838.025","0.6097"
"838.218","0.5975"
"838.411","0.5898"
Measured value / 0.00 mag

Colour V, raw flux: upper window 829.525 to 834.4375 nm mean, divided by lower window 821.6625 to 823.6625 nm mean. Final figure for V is 1.0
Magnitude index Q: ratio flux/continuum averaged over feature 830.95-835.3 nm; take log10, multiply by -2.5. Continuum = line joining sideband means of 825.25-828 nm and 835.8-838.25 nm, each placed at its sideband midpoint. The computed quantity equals 0.02 mag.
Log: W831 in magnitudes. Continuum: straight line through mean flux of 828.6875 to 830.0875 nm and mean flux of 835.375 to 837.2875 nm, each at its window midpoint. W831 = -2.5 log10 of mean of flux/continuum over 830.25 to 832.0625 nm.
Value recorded 0.024 mag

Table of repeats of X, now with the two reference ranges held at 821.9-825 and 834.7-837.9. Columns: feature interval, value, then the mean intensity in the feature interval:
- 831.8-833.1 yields 0.019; 0.606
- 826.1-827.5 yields -0.007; 0.629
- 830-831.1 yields 0.004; 0.617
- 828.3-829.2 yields -0.033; 0.641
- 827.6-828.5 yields -0.031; 0.641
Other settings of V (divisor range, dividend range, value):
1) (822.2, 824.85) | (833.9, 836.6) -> 0.96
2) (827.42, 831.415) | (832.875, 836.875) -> 0.97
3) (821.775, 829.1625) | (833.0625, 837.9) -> 0.97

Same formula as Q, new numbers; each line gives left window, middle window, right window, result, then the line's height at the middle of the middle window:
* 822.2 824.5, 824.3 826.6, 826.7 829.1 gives 0.01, 0.633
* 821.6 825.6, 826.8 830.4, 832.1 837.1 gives -0.02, 0.619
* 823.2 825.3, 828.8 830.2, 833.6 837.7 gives -0.01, 0.621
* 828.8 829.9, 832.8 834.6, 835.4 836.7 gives 0.01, 0.615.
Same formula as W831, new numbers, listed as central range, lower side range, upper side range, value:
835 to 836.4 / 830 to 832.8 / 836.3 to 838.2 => 0.02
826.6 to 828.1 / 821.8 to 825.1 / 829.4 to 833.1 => -0.01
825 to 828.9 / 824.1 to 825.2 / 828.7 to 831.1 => -0.02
